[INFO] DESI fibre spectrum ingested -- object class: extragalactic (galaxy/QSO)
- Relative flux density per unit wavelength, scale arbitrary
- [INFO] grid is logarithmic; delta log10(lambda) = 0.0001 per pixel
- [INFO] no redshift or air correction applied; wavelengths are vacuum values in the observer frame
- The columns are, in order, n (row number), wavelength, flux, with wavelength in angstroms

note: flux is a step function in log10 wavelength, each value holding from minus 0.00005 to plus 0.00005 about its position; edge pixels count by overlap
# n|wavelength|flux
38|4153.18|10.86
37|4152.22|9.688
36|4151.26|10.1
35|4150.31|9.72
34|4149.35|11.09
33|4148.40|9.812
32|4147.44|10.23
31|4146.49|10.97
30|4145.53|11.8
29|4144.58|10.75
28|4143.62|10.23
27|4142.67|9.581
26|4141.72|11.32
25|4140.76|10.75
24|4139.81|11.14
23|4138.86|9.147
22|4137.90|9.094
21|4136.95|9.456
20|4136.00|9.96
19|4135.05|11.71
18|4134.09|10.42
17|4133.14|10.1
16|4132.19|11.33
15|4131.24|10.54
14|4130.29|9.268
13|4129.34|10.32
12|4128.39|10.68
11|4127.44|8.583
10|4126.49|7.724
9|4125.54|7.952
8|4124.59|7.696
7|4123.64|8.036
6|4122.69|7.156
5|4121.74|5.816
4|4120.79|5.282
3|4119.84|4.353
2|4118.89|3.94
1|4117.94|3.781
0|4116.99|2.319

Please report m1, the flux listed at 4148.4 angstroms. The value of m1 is 9.812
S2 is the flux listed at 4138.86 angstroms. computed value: 9.147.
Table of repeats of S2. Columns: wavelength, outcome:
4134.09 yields 10.42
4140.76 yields 10.75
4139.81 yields 11.14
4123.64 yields 8.036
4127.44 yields 8.583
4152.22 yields 9.688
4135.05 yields 11.71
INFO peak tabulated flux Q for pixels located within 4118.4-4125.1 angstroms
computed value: 8.036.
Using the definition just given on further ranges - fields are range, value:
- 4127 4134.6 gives 11.33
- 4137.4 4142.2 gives 11.32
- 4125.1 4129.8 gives 10.68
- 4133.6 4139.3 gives 11.71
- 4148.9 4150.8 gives 11.09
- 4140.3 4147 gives 11.8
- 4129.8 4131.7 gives 10.54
